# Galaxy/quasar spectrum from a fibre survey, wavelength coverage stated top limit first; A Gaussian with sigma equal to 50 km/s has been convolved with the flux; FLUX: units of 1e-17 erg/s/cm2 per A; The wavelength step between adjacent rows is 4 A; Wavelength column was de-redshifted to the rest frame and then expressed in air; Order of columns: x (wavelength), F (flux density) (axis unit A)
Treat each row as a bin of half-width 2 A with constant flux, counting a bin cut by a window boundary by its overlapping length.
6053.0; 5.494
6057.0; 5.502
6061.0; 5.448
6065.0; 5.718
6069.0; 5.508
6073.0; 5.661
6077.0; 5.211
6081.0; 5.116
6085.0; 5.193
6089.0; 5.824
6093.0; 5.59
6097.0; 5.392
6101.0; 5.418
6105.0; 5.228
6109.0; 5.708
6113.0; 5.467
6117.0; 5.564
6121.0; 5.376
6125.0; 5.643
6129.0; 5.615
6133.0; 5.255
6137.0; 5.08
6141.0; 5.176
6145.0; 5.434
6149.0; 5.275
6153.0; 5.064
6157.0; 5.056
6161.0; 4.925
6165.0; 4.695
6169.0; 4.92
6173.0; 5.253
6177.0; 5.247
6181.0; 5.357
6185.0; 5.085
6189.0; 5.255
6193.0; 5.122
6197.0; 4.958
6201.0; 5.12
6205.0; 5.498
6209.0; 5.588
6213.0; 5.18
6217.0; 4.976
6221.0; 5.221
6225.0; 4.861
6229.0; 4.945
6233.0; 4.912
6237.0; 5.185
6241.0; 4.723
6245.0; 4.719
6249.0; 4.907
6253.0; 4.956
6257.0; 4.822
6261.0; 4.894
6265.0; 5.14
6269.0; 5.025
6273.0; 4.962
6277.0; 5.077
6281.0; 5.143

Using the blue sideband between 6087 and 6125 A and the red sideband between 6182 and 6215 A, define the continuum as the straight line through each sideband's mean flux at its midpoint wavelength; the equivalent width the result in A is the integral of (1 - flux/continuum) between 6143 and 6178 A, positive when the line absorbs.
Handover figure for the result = 1.7 A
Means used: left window 5.51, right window 5.23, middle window 5.09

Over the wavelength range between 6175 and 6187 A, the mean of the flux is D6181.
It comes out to 5.23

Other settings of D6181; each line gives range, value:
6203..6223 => 5.29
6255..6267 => 4.95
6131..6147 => 5.24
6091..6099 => 5.49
